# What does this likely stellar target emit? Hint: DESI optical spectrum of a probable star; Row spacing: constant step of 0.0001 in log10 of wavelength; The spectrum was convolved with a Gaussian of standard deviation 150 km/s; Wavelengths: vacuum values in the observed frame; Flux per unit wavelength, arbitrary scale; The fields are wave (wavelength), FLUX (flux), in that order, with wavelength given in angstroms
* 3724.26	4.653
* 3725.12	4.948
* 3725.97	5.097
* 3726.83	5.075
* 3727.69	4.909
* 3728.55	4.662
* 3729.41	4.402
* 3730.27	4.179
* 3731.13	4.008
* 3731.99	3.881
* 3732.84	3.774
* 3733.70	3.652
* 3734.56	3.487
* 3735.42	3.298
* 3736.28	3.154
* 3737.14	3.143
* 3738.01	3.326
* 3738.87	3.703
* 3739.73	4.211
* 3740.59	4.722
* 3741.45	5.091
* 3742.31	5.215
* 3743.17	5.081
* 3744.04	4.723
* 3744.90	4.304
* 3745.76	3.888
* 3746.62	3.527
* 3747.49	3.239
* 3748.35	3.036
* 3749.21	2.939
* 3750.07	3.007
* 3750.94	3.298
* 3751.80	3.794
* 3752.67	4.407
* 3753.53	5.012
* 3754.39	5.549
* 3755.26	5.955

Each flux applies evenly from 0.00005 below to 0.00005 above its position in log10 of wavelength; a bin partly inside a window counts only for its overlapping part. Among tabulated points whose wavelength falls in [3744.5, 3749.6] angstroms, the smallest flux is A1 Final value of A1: 2.939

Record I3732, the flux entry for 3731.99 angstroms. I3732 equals 3.881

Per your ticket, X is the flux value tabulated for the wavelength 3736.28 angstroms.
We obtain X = 3.154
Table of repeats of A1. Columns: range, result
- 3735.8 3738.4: 3.143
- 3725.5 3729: 4.662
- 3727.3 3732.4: 3.881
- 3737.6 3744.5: 3.326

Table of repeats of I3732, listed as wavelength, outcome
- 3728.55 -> 4.662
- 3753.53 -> 5.012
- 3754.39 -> 5.549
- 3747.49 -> 3.239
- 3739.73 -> 4.211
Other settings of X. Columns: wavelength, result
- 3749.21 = 2.939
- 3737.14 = 3.143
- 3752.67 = 4.407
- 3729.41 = 4.402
